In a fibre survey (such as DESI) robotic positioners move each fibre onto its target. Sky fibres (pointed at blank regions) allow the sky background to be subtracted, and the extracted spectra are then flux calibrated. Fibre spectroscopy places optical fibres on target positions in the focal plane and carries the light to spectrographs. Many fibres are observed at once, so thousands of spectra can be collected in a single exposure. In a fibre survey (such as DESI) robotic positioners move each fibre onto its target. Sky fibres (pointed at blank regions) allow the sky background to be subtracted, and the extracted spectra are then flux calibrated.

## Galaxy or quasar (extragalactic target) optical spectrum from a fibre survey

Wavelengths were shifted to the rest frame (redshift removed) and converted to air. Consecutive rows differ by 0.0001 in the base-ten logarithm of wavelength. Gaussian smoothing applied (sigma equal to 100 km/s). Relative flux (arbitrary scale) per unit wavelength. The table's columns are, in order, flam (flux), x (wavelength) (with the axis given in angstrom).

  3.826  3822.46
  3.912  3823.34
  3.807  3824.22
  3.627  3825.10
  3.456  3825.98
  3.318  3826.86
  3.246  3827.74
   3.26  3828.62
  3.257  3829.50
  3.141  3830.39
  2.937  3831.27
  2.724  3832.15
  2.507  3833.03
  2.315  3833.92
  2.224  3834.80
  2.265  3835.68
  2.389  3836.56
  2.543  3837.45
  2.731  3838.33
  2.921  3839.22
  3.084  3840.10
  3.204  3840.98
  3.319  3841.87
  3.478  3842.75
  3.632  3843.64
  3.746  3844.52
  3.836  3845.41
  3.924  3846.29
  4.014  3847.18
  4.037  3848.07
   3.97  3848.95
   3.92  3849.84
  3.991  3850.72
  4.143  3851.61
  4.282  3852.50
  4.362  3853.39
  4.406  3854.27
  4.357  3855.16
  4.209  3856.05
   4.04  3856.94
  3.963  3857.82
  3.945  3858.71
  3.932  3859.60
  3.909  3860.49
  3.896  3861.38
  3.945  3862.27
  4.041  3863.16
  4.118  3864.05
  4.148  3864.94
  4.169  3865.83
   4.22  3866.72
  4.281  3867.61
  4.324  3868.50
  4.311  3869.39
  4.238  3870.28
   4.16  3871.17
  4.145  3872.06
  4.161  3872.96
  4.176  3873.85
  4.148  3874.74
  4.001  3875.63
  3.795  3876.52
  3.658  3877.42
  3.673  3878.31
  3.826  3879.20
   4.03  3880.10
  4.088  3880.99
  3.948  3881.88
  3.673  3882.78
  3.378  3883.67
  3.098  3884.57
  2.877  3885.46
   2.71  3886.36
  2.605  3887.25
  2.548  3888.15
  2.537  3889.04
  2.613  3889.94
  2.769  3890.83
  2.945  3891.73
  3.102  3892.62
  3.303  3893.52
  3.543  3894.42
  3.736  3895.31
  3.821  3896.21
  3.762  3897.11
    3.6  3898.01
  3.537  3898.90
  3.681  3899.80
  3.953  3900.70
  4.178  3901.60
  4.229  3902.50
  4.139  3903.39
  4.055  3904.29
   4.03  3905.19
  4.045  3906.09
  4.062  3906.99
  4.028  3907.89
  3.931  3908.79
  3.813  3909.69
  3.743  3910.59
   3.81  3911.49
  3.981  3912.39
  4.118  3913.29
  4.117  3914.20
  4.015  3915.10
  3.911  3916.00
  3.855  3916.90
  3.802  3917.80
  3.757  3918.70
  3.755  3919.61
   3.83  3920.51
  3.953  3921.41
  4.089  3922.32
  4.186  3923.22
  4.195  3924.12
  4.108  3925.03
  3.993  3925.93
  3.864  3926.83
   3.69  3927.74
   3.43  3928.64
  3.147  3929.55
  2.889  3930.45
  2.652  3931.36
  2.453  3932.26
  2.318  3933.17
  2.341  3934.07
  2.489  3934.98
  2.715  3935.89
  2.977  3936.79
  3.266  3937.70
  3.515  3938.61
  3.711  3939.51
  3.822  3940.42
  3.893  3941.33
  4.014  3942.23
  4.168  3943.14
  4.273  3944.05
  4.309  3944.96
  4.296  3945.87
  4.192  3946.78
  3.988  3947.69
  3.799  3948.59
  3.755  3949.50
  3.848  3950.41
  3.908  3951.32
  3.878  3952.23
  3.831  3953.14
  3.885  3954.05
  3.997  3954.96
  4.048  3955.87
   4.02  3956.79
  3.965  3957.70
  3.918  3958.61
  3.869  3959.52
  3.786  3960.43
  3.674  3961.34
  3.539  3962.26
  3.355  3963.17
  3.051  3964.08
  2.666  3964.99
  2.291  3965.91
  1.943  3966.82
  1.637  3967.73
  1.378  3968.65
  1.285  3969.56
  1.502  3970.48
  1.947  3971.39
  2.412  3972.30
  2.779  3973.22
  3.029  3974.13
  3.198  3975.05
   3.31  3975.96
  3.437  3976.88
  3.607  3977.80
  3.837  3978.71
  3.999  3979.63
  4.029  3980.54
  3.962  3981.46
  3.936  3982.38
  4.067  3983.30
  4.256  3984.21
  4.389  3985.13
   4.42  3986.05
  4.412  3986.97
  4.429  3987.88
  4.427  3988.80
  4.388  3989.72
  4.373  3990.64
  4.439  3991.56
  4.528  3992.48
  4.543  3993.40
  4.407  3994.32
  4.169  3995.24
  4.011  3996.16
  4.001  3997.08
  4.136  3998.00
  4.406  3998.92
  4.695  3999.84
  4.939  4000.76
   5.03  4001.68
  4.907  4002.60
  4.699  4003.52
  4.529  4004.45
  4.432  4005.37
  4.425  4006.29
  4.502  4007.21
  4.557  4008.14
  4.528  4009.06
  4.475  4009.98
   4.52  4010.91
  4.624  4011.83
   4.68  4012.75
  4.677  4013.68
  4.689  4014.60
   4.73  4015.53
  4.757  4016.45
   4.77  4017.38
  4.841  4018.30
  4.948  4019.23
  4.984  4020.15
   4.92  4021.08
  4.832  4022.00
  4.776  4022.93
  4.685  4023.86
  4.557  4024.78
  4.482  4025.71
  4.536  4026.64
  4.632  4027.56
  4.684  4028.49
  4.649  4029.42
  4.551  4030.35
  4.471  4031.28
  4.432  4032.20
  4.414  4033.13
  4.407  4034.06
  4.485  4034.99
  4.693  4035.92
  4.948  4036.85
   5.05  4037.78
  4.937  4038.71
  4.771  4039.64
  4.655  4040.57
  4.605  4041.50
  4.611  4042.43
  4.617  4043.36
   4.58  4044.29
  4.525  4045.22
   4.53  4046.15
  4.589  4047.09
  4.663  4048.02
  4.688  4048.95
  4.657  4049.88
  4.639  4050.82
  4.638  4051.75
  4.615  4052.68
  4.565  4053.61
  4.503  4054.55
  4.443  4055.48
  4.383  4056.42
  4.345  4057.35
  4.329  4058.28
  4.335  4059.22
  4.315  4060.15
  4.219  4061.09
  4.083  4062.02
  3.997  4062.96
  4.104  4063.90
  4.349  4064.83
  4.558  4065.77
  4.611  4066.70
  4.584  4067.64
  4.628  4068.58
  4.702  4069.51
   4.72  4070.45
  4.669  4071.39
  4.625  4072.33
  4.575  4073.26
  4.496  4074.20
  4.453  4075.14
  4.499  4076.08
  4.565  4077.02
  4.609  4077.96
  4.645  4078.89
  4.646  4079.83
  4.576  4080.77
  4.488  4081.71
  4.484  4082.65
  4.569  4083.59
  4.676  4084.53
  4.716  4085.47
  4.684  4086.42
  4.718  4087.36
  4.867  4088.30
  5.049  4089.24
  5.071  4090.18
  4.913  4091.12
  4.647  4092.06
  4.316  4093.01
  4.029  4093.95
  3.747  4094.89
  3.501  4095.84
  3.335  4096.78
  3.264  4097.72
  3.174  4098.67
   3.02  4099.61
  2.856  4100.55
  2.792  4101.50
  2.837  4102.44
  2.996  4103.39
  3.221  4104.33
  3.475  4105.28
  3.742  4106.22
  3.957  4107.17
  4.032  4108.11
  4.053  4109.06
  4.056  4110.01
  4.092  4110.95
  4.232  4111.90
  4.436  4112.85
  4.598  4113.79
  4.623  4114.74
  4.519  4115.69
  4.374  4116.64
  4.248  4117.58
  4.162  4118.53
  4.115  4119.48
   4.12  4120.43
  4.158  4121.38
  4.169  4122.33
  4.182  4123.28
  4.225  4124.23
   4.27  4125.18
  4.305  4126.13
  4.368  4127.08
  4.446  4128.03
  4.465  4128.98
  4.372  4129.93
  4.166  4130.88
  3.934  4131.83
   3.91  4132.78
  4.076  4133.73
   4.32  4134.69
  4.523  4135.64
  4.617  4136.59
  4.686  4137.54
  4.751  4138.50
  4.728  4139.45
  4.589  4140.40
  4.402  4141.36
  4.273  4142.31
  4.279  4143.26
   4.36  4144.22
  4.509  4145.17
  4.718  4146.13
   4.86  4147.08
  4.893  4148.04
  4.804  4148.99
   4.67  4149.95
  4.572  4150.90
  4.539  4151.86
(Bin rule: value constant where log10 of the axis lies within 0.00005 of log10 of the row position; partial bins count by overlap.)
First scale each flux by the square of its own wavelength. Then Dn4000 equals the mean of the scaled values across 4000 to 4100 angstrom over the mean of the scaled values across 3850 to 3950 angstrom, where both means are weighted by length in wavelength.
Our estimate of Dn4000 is 1.30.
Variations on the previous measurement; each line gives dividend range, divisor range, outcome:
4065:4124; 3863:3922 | 1.24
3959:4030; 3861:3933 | 1.14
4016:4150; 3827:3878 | 1.34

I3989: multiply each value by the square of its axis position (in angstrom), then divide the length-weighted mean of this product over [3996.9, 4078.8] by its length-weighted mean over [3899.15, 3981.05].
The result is 1.36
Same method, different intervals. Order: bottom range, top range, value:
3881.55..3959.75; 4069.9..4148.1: 1.28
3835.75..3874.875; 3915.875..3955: 0.98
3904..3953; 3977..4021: 1.24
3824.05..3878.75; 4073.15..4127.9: 1.28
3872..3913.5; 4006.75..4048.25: 1.37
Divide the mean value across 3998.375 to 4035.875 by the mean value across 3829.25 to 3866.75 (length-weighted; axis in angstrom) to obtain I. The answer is 1.3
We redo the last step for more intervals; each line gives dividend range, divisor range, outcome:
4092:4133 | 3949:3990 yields 1.14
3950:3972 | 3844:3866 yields 0.77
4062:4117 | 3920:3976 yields 1.26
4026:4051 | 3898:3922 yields 1.18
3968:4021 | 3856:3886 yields 1.04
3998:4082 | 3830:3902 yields 1.27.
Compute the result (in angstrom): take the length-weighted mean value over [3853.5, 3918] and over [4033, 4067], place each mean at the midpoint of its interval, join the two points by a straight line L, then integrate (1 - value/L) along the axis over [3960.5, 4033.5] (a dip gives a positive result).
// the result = 4.3 angstrom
